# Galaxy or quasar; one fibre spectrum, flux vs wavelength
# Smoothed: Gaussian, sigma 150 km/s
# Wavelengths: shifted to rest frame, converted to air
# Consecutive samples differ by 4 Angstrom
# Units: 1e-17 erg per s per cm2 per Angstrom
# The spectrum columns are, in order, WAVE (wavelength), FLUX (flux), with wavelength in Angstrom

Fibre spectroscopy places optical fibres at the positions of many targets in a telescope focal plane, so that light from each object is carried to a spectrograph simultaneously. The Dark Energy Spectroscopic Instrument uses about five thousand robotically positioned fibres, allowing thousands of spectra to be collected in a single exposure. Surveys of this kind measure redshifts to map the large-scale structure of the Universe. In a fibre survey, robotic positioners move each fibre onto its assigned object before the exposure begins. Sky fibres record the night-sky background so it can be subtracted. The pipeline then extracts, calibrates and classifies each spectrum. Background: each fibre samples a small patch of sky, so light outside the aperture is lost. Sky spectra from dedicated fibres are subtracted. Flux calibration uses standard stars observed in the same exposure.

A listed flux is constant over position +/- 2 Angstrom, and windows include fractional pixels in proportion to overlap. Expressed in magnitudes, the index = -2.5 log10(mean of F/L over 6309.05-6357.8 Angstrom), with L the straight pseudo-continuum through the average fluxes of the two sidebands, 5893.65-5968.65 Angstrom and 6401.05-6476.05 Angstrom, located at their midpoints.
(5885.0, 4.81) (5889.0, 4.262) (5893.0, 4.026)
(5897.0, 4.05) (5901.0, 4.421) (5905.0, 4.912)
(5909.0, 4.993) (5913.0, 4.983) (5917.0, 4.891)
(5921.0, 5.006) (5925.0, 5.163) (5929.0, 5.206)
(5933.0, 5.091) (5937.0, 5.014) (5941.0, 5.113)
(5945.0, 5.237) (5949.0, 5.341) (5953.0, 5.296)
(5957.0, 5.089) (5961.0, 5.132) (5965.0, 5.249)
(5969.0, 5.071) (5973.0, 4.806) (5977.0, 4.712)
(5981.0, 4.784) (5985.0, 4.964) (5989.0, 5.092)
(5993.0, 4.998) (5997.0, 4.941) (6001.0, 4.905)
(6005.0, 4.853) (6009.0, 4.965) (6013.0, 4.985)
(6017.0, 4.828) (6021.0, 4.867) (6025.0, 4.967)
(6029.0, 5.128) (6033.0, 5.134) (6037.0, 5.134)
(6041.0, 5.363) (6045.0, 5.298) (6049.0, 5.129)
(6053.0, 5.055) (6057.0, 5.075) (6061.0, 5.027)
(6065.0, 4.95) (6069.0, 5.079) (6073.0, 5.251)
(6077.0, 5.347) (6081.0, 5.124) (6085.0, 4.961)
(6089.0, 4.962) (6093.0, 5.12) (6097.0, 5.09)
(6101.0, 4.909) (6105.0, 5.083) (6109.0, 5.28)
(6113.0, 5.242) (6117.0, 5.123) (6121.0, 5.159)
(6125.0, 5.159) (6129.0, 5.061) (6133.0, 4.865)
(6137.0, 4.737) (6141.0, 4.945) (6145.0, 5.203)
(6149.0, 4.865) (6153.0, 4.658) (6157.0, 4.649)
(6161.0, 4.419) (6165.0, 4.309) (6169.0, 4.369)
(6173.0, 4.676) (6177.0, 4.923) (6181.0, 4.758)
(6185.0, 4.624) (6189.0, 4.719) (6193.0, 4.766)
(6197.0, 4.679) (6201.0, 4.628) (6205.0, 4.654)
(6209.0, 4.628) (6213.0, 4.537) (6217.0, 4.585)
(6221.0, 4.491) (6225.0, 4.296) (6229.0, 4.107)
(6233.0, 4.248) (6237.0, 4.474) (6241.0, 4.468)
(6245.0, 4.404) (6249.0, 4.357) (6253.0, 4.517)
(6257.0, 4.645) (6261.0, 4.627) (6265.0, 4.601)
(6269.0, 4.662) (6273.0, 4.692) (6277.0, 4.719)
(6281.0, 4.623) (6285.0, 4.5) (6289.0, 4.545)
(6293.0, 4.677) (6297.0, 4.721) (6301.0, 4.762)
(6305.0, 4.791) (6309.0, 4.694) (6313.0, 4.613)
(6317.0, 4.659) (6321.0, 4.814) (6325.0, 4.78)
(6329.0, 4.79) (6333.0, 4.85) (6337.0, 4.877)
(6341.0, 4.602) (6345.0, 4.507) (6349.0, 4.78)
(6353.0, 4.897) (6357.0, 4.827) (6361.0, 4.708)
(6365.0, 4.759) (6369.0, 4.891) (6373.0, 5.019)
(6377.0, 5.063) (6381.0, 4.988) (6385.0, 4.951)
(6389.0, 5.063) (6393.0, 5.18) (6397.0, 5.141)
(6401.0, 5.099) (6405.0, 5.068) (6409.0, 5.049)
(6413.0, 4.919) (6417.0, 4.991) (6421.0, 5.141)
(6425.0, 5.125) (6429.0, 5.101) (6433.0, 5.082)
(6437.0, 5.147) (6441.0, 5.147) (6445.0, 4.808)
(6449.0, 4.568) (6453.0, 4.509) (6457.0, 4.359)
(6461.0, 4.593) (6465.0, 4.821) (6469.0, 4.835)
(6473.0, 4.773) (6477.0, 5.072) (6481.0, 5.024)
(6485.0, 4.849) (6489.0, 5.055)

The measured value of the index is 0.04 mag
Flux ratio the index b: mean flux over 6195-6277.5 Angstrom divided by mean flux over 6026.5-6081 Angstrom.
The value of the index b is 0.9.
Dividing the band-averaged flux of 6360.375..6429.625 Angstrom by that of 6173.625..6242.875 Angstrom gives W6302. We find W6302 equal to 1.10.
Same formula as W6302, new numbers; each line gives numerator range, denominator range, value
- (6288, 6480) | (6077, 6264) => 1.02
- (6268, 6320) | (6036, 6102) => 0.91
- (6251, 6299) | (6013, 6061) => 0.91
